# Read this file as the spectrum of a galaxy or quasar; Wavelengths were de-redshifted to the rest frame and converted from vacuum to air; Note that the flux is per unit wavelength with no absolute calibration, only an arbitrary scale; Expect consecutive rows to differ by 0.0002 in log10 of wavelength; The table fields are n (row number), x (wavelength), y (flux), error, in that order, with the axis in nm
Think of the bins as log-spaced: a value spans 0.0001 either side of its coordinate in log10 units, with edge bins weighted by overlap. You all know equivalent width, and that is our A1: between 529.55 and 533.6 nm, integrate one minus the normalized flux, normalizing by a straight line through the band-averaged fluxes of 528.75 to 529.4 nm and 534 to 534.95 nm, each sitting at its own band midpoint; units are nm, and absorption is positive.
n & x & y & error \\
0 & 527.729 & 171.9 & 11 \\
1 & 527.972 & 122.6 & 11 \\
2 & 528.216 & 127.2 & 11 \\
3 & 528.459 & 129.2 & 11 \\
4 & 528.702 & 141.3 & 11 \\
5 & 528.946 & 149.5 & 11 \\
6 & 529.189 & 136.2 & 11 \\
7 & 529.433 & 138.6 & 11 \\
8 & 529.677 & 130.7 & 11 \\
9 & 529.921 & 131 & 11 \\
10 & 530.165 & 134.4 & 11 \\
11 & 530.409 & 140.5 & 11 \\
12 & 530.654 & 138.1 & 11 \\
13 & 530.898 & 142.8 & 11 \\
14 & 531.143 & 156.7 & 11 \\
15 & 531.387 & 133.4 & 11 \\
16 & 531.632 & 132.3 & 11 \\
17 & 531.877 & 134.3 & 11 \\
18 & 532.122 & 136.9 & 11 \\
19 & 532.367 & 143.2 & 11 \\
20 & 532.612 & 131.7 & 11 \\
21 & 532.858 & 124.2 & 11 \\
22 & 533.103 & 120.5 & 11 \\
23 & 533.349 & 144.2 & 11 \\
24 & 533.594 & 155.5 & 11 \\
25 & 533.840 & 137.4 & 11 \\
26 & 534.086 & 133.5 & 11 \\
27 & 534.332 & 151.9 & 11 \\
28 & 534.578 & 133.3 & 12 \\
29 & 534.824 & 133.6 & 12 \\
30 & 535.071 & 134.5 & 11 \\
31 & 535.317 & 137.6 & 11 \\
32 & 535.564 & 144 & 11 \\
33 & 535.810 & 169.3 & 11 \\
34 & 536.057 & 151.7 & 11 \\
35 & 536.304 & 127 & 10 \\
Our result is 0.11 nm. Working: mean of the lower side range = 142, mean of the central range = 137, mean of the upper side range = 138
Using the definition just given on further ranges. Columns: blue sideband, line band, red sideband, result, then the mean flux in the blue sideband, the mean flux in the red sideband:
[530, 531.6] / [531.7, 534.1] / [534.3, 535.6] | 0.050 nm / 140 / 138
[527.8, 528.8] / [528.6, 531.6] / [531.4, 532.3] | -0.130 nm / 132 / 135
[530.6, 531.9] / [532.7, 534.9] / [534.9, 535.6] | 0.022 nm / 140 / 138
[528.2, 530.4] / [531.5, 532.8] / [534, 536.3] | 0.039 nm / 136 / 143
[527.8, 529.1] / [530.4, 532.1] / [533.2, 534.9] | -0.014 nm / 136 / 141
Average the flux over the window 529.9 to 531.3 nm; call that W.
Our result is 141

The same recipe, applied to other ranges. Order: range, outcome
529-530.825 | 136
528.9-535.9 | 139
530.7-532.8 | 138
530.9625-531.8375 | 140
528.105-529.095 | 137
